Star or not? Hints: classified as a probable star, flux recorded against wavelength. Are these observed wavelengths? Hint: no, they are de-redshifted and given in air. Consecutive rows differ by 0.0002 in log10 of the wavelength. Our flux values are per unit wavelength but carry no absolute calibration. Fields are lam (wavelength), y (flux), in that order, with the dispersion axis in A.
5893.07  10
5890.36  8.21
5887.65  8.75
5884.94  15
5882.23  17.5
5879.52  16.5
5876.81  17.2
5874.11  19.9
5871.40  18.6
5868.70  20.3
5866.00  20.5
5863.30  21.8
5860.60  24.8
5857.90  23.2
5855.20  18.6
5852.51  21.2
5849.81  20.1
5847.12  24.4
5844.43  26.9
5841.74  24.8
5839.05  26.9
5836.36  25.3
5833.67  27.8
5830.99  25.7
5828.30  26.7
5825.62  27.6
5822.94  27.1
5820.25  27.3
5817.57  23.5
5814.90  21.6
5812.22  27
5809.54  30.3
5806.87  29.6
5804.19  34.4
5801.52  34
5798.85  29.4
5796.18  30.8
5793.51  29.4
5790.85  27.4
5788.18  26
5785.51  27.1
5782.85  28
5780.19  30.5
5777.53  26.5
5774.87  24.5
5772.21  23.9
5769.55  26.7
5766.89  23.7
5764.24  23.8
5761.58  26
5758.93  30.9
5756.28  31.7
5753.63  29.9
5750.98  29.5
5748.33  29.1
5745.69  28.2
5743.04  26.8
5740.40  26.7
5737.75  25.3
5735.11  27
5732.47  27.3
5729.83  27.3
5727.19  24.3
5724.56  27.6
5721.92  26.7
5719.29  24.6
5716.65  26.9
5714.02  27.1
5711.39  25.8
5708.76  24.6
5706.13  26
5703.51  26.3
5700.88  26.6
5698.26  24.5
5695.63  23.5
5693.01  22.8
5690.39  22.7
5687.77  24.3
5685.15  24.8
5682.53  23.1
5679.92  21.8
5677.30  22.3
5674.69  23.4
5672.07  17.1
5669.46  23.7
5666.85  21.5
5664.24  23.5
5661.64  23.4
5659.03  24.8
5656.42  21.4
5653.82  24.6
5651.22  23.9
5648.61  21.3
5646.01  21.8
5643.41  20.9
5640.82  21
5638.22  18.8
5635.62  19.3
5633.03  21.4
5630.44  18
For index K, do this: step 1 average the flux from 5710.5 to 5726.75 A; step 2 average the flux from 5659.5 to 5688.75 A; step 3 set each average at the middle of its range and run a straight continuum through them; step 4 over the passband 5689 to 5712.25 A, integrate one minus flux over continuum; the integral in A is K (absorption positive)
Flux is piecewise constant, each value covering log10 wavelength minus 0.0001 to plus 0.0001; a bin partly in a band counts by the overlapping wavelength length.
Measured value 0.1 A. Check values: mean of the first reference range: 22.7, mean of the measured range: 24.7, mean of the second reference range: 26.4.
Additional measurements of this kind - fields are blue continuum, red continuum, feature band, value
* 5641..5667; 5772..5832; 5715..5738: -1.1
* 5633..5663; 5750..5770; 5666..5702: 1.2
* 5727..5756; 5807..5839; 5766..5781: 0.7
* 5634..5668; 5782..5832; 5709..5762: -4.4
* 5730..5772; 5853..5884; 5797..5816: -4.6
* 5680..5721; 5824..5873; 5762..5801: -4.7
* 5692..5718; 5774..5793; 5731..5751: -0.8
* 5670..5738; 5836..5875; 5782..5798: -3.2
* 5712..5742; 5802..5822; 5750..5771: -0.6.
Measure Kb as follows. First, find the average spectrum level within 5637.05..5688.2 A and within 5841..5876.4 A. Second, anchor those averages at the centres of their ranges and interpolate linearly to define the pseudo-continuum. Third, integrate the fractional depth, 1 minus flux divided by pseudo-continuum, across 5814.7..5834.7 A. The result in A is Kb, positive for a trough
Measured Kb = -3.9 A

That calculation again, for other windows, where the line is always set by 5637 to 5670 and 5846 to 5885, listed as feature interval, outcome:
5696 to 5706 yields -1.7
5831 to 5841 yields -2.9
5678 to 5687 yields -0.5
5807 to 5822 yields -4.1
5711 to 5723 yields -2.5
